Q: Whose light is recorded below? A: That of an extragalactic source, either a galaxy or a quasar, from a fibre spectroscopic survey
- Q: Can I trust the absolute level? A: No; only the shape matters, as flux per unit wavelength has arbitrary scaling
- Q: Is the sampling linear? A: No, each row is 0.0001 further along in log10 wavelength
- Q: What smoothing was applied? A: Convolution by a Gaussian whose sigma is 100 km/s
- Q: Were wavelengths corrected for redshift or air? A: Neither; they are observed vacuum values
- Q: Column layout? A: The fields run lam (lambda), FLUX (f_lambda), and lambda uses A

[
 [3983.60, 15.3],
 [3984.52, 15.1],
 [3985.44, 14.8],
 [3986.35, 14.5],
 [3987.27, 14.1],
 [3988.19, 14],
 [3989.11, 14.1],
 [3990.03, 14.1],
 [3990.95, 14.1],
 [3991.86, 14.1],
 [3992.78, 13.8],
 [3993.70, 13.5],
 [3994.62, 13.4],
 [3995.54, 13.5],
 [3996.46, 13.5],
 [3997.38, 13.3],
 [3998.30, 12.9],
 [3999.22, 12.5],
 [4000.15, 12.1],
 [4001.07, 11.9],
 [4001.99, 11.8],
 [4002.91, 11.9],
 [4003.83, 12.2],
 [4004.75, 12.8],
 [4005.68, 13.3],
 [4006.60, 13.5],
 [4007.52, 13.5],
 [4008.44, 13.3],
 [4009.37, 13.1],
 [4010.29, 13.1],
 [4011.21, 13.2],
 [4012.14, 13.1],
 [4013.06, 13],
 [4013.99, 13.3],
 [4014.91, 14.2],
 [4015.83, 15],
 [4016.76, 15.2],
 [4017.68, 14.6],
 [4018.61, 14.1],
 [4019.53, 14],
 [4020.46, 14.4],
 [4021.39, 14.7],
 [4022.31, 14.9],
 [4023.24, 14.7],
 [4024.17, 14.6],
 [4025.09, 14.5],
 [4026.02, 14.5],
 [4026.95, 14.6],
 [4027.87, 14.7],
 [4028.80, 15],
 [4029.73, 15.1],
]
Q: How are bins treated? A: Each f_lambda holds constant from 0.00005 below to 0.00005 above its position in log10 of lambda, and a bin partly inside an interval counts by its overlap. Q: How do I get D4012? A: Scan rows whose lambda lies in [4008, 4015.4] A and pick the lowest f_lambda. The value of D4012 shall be 13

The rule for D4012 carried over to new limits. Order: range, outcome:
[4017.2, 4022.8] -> 14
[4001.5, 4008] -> 11.8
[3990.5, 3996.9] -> 13.4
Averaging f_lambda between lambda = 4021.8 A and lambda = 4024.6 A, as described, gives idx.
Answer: 14.7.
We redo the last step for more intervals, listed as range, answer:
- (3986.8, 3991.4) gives 14.1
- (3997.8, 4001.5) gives 12.3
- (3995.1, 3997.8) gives 13.4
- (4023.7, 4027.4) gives 14.5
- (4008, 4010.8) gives 13.2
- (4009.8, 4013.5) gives 13.1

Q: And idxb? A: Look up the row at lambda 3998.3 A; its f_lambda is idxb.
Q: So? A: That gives 12.9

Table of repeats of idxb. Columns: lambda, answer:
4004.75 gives 12.8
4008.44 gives 13.3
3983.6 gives 15.3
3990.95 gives 14.1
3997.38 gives 13.3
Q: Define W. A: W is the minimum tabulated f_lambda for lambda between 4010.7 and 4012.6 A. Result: 13.1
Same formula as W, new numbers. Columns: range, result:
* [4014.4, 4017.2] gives 14.2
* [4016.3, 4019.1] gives 14.1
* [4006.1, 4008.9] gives 13.3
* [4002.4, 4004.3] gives 11.9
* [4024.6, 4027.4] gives 14.5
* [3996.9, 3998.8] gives 12.9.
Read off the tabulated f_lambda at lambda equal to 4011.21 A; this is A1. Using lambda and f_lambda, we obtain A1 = 13.2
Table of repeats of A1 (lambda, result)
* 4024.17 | 14.6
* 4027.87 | 14.7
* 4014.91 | 14.2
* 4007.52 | 13.5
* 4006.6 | 13.5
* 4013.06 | 13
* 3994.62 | 13.4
